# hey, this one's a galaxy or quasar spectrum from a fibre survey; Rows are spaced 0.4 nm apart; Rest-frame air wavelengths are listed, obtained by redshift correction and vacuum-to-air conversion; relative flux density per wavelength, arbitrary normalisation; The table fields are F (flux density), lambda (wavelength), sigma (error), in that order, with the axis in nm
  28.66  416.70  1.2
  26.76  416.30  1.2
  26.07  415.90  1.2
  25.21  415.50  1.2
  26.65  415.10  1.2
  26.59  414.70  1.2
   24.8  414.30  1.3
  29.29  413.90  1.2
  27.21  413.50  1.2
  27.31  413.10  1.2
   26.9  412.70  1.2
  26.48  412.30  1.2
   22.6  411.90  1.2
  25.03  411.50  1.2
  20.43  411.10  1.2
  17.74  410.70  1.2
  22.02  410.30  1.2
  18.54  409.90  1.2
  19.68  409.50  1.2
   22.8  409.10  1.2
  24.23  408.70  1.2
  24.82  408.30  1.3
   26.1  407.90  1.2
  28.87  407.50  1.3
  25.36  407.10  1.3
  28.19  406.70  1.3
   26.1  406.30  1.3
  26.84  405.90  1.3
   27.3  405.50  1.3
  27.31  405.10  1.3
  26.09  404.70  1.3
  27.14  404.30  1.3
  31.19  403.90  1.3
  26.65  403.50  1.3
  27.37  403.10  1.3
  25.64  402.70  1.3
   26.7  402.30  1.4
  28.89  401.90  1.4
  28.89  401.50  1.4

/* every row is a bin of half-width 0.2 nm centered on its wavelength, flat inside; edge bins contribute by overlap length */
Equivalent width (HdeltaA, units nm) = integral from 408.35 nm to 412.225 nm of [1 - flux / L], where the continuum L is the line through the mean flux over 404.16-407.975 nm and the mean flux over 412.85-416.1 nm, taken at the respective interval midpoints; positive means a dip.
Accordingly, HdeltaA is 0.73 nm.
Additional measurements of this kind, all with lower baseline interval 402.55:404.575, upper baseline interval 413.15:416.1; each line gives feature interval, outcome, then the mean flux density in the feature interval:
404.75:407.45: 0.04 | 26.9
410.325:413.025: 0.36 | 23.3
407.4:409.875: 0.30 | 23.8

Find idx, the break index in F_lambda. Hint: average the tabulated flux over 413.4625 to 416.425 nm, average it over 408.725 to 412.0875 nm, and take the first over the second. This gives 1.2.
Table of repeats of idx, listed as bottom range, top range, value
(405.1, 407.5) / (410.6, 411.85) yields 0.80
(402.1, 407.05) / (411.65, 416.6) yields 0.97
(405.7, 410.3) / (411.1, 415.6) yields 1.06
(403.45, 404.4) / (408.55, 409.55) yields 0.78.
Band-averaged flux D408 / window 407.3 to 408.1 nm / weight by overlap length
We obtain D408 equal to 27.5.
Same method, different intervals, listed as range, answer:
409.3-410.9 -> 19.5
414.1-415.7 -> 25.8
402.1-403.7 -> 26.6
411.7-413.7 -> 26.1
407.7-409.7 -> 23.5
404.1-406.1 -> 26.9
